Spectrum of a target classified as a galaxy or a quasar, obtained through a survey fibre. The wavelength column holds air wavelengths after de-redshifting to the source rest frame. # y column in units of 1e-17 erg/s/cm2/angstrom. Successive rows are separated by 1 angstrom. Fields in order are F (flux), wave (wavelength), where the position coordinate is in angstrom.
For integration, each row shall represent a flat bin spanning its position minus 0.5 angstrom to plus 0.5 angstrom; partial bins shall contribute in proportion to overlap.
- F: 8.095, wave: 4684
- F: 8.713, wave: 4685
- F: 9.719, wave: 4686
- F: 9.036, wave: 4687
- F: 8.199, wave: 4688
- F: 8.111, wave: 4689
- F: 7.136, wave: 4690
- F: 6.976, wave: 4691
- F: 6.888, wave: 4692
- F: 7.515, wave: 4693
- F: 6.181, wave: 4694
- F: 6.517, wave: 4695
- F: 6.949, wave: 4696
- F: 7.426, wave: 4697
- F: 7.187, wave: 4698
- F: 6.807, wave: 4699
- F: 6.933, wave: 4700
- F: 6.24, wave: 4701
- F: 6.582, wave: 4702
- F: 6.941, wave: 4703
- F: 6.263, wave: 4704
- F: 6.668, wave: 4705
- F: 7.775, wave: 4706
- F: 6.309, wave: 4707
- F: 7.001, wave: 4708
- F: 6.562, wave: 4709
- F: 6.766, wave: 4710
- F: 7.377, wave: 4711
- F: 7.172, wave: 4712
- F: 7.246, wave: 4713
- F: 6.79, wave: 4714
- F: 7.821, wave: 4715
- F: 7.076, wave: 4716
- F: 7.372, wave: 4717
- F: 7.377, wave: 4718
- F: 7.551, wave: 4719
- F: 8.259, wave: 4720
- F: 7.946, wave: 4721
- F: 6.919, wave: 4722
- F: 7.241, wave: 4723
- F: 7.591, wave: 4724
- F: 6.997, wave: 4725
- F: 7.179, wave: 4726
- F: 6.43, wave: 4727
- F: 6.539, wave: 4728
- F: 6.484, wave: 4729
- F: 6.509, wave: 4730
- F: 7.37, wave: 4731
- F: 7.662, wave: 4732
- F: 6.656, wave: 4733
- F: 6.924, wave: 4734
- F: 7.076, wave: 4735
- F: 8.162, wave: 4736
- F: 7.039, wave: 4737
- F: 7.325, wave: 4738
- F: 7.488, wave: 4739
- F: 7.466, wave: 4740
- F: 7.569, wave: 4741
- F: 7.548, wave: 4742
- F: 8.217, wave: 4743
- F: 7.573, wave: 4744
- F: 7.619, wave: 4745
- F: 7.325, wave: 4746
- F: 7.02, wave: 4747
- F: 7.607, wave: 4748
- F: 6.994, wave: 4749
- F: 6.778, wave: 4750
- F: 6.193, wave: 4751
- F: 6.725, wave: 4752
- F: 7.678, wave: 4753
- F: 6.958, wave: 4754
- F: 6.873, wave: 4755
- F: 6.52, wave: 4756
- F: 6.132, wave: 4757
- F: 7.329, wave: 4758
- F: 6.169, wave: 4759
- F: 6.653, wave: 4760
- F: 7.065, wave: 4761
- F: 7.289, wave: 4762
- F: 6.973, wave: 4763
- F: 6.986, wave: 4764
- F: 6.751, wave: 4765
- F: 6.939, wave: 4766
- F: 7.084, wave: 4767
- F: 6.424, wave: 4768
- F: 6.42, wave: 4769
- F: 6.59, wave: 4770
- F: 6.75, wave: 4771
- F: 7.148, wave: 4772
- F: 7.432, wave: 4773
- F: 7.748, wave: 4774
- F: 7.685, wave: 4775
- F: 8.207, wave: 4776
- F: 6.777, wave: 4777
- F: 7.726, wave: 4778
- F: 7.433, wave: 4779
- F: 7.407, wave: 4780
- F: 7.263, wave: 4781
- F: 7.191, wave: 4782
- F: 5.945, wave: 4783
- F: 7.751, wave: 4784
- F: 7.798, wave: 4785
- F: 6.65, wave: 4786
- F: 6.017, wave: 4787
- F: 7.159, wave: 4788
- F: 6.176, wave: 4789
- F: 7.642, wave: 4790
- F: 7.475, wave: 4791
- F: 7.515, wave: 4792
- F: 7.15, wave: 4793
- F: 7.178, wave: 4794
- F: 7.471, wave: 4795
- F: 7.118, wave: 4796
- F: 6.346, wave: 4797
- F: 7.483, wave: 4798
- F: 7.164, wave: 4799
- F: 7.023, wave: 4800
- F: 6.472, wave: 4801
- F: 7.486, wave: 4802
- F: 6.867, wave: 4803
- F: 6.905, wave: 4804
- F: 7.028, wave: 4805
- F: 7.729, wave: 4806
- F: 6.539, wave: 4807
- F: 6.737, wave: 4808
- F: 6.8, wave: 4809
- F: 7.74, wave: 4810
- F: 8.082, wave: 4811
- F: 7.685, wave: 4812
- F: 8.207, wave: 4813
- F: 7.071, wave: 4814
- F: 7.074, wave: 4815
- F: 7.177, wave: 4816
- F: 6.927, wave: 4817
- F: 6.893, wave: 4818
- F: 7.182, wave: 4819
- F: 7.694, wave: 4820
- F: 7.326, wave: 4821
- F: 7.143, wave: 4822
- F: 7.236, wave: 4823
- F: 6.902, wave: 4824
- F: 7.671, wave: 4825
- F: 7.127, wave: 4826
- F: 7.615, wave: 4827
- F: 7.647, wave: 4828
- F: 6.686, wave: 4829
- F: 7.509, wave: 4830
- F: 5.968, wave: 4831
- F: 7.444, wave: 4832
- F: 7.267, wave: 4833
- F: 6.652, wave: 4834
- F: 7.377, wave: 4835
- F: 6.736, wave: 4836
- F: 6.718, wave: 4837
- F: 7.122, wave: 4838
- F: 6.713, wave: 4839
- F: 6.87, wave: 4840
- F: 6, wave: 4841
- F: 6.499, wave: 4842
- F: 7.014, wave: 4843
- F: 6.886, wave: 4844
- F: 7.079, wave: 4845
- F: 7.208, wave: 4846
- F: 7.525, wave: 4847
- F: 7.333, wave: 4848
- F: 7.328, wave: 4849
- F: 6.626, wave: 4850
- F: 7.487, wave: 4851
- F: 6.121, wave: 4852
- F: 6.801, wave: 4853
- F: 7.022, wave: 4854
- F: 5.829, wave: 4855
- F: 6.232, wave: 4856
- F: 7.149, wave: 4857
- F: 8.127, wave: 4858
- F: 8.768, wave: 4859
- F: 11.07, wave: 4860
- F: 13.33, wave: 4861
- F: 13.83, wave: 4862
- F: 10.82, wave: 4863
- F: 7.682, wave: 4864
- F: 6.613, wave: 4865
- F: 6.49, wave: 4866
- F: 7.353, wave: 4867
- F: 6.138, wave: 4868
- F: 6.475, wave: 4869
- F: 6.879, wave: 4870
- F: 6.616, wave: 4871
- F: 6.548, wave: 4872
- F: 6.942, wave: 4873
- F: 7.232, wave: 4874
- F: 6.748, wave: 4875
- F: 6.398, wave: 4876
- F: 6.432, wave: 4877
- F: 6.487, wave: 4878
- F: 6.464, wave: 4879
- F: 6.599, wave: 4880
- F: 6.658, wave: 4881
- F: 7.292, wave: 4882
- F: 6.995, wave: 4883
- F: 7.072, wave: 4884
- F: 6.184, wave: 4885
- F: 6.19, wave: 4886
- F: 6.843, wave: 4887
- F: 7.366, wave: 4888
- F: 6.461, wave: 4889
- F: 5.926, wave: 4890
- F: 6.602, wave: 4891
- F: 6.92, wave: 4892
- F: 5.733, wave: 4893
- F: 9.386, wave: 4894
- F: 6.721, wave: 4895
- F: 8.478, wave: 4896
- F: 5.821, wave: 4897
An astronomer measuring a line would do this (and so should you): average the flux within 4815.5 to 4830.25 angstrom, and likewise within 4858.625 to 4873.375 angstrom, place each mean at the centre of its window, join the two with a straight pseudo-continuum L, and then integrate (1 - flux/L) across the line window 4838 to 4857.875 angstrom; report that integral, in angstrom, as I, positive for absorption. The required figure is 2.62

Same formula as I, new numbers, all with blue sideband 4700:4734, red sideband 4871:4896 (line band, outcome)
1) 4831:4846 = 0.0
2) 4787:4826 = -1.5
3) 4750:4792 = -0.3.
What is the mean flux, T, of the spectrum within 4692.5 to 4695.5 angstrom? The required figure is 6.74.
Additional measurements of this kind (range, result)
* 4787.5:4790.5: 6.99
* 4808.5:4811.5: 7.54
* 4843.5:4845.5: 6.98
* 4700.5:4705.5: 6.54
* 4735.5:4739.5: 7.5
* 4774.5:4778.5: 7.6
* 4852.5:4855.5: 6.55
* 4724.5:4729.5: 6.73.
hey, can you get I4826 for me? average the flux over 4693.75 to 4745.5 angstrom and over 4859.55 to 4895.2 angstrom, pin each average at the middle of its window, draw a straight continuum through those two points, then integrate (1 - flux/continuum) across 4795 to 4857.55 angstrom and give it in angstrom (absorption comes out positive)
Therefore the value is 2.05 angstrom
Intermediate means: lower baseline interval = 7.13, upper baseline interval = 7.38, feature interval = 7.06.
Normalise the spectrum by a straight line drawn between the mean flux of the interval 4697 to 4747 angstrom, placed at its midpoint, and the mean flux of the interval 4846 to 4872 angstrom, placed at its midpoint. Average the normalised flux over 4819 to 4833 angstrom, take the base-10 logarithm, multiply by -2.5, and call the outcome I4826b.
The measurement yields 0.06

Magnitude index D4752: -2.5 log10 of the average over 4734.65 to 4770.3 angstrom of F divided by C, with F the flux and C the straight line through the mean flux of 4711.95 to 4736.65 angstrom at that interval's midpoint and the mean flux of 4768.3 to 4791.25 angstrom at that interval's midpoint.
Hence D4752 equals 0.02 mag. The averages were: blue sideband 7.21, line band 7.07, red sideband 7.14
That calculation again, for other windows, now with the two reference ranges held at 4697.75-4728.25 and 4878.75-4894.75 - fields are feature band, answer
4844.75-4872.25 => -0.135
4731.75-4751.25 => -0.046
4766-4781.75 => -0.035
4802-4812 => -0.043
